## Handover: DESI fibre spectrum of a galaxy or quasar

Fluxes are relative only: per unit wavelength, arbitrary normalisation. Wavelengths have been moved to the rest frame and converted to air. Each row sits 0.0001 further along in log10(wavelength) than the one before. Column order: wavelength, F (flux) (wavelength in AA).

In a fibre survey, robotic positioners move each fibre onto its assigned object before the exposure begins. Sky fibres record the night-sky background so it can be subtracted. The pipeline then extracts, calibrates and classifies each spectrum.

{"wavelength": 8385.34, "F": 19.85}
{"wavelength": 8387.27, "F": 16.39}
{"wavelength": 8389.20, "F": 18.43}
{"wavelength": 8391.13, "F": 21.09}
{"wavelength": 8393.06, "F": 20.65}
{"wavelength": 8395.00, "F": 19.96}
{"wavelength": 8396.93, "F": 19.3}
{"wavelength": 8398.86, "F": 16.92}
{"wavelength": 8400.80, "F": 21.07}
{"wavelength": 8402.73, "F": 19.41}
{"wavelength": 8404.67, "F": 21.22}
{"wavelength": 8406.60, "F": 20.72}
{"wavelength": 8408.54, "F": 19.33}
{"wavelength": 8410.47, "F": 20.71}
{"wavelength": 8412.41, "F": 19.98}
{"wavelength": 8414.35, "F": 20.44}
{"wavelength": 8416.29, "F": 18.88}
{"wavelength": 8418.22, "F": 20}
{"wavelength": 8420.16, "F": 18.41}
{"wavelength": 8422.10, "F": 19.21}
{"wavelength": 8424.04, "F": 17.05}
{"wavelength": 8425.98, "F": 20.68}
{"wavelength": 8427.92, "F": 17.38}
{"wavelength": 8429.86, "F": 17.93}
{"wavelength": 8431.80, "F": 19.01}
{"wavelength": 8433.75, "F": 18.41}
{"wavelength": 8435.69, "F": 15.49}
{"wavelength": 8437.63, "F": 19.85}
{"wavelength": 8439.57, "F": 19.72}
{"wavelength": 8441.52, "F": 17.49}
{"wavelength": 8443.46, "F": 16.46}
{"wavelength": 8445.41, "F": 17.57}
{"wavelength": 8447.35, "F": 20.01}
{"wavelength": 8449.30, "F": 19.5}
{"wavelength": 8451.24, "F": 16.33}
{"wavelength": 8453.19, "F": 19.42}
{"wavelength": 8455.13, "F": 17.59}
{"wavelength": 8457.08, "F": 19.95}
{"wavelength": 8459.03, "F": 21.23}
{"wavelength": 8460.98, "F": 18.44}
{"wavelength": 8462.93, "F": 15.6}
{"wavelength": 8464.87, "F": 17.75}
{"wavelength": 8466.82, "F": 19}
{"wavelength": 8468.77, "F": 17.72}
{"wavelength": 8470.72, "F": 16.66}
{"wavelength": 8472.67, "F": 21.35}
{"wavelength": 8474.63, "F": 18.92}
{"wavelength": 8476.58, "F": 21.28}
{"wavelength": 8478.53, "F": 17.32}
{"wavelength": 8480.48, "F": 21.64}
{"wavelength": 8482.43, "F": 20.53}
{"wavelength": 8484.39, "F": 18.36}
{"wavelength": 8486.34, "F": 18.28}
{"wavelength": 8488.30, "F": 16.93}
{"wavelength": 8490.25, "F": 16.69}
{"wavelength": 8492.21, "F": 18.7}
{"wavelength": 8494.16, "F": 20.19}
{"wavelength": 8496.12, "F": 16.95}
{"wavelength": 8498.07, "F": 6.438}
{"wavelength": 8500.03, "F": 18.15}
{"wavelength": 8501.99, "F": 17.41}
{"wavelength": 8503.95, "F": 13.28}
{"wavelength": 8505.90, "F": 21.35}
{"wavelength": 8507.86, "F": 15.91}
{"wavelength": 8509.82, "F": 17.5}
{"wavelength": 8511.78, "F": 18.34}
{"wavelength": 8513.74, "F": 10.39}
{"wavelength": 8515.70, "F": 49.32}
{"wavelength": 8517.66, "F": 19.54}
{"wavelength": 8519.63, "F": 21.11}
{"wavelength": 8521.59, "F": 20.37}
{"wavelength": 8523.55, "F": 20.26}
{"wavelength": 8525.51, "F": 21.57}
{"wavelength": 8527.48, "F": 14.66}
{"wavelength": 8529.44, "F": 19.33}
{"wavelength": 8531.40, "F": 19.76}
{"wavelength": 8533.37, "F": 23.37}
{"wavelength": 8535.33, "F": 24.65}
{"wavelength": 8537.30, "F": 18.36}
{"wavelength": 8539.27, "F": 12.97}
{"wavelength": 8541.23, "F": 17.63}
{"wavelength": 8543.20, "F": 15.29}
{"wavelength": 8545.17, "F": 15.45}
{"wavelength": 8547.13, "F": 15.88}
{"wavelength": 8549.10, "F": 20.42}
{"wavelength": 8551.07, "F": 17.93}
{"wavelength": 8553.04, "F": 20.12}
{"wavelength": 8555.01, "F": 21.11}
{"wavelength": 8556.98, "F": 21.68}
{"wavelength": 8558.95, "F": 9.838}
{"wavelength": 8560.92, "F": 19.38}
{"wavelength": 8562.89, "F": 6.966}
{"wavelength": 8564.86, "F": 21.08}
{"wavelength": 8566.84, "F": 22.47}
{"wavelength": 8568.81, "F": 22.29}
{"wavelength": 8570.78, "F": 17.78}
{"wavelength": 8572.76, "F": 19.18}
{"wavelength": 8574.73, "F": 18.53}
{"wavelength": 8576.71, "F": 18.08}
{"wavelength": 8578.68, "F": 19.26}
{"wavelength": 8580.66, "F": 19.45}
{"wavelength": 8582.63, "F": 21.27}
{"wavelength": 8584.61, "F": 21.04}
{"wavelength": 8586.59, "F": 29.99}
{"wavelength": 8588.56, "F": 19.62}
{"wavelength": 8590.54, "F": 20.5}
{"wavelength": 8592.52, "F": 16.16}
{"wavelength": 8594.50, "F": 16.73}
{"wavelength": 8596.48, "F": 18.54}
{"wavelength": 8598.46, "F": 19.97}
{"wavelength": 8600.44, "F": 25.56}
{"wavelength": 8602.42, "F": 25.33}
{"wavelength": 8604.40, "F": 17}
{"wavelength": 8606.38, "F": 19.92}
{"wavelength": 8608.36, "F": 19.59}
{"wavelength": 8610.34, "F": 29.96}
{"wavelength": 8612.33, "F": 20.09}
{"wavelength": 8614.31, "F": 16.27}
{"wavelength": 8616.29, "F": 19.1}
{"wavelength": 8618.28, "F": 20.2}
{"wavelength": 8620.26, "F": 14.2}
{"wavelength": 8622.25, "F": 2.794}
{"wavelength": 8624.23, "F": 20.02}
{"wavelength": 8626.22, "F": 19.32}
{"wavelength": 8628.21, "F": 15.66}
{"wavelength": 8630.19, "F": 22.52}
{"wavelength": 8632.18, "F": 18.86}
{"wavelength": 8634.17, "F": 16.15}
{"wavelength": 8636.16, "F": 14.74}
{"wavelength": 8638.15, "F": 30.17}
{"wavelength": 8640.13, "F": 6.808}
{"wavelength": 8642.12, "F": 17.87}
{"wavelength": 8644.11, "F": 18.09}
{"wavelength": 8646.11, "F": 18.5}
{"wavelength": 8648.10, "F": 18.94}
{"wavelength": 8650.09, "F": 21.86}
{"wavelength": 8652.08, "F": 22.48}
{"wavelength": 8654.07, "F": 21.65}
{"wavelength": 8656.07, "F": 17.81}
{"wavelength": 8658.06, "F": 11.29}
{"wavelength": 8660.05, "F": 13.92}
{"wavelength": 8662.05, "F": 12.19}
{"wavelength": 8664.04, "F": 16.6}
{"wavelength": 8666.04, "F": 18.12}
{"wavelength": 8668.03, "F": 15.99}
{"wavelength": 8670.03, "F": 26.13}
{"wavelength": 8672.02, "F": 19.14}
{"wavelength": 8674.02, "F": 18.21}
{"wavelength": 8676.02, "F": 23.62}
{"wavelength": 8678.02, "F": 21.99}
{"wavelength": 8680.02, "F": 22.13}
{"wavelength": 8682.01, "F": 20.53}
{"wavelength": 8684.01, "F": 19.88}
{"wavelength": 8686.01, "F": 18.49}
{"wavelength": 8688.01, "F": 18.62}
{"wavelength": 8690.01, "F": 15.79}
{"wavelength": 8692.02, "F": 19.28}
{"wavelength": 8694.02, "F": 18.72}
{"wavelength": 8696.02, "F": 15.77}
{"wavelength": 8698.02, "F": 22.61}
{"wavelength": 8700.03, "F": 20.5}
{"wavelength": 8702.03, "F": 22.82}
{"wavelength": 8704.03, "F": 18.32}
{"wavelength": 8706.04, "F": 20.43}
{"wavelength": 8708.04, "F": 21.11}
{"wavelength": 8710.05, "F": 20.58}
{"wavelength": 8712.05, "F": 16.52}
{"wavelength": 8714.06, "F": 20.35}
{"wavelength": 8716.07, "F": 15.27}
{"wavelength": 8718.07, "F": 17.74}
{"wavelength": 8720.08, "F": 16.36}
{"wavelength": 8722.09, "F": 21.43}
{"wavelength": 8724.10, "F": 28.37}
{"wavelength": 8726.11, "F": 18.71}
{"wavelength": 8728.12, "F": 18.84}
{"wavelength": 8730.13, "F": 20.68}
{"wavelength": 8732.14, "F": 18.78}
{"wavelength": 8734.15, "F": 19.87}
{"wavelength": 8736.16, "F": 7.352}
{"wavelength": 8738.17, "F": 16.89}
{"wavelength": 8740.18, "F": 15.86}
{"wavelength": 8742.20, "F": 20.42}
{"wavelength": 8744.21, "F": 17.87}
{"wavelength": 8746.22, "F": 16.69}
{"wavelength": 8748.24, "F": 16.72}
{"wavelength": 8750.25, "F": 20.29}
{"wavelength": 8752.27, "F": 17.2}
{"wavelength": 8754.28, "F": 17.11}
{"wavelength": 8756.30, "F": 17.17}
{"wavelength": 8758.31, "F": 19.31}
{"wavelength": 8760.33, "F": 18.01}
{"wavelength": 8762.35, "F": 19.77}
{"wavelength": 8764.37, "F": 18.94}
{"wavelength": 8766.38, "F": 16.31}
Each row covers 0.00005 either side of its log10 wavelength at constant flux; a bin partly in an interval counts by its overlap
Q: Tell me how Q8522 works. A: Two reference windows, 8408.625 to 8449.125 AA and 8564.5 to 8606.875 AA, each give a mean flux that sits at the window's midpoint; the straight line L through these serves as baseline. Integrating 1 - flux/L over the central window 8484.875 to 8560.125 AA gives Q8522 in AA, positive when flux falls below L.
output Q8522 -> 4.4 AA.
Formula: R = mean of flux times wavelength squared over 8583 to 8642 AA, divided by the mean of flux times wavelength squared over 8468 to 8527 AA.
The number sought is 1.03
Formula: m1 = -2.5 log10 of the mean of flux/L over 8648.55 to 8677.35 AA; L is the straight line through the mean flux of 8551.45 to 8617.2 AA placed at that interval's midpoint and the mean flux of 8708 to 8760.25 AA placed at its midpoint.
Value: 0.03 mag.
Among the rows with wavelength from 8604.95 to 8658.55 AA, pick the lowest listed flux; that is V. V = 2.794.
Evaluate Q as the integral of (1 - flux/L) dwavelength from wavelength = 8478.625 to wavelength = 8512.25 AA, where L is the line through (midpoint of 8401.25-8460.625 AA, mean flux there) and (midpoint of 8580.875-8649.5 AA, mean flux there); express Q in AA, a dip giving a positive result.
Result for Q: 2.9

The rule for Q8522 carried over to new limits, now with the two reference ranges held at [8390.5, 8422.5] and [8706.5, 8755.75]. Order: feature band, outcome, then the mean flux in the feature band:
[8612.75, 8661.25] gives 3.4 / 17.5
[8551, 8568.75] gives 1.0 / 18.1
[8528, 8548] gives 1.1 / 18.2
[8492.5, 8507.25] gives 2.3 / 16.4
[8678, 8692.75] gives -0.7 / 19.4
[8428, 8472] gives 3.2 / 18.2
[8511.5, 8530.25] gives -2.2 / 21.6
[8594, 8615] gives -2.2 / 21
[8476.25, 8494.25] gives 0.6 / 18.9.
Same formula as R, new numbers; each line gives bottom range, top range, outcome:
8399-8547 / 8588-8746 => 1.04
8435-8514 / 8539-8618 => 1.10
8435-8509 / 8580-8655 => 1.11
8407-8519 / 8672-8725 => 1.11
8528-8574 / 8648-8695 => 1.06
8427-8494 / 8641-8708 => 1.08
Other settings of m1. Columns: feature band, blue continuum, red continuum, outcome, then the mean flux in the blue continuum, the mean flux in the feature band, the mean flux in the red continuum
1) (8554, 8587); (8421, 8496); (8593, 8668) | -0.05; 18.5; 19.2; 18.3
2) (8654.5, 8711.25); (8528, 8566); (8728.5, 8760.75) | -0.08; 17.9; 19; 17.5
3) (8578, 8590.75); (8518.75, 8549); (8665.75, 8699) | -0.14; 18.8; 21.7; 19.7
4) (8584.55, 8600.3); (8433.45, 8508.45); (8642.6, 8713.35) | -0.10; 18.1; 20.6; 19.1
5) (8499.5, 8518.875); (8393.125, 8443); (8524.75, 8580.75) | -0.09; 19.1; 20.2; 18.4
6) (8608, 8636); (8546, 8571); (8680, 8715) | 0.04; 18.2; 18.1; 19.5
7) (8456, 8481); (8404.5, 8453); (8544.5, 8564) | -0.04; 18.8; 18.9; 16.9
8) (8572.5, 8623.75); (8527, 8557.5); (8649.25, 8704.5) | -0.04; 18.7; 19.6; 19.1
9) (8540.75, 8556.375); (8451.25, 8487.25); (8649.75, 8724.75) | 0.05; 18.9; 18.1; 19.2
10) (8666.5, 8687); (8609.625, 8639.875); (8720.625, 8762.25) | -0.12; 18.3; 20.6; 18.4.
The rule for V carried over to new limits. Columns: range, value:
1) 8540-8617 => 6.966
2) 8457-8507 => 6.438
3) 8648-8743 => 7.352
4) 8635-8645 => 6.808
